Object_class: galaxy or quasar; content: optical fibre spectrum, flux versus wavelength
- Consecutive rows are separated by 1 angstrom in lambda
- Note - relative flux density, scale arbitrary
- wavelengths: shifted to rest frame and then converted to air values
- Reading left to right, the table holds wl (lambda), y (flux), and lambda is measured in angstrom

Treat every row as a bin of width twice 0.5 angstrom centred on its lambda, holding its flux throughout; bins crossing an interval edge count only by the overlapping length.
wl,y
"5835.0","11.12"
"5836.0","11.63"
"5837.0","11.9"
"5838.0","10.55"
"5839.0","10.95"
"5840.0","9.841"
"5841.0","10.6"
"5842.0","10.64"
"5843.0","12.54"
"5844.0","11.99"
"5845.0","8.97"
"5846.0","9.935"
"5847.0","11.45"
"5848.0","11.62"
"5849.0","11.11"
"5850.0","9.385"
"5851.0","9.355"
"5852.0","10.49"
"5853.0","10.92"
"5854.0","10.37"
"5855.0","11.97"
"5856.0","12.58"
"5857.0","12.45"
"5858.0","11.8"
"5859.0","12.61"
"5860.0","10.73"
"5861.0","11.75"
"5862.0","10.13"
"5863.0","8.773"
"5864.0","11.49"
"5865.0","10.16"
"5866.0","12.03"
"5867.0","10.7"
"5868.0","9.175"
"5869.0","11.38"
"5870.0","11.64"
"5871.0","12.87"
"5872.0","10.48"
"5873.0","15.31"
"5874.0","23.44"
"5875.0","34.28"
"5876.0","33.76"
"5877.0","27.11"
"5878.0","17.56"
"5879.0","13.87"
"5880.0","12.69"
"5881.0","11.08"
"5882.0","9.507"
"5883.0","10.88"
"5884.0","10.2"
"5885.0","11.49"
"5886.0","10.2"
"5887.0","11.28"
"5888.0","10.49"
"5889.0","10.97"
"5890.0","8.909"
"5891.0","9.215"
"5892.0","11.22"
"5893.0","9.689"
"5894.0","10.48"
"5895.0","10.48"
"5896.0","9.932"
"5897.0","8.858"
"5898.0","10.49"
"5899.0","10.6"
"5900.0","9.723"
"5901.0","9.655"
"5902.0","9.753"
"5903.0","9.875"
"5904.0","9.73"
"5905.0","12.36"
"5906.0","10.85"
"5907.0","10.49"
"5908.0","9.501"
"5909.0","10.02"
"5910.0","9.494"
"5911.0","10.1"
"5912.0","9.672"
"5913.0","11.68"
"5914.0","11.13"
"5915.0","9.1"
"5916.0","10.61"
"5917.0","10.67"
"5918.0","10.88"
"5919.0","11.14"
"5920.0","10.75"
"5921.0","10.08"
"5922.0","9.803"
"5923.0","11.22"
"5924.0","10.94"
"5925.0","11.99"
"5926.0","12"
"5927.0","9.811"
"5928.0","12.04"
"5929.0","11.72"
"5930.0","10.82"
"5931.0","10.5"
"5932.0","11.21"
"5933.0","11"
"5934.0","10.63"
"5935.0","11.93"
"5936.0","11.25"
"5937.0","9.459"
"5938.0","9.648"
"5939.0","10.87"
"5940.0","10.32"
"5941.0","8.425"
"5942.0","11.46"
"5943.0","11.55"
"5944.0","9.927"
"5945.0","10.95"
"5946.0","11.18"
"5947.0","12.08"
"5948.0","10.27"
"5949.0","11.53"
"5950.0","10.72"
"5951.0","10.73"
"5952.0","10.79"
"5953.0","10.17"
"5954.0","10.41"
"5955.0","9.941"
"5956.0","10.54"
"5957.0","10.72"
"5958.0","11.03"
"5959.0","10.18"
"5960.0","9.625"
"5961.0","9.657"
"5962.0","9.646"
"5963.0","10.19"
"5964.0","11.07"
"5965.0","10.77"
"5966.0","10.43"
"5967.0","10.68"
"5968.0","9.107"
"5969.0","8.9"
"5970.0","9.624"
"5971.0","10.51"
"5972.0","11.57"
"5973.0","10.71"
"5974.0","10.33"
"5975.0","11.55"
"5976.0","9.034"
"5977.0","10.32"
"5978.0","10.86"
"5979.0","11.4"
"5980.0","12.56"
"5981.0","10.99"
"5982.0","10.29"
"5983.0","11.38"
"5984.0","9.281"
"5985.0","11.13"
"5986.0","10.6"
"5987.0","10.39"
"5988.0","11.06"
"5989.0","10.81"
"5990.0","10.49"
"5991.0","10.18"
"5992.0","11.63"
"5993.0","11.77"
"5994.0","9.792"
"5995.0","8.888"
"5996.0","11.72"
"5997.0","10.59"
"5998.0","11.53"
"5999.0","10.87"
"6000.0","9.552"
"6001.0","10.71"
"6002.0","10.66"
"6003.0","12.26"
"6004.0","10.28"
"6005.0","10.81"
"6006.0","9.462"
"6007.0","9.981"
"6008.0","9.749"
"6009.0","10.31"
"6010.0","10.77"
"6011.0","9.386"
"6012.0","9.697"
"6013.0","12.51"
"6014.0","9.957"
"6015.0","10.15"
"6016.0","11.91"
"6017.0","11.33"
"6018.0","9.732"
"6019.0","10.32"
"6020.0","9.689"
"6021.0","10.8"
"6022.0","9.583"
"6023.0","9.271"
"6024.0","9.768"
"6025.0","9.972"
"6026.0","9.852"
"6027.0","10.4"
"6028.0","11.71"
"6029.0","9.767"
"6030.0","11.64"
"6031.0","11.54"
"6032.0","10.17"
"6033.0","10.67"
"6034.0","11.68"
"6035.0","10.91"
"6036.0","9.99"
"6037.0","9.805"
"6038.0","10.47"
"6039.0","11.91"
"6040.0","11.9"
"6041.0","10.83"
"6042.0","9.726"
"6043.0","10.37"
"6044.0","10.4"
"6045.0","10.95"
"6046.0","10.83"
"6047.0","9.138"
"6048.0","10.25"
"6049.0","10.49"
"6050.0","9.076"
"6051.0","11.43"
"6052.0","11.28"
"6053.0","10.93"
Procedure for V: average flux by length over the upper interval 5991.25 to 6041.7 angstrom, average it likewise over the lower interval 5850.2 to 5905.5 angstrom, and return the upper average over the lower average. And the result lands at 0.9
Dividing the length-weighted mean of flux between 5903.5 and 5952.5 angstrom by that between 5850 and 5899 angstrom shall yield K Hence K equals 0.9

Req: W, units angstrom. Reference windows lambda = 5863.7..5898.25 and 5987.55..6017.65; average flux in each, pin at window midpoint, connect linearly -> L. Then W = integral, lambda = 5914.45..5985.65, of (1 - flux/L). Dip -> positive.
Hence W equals 6.8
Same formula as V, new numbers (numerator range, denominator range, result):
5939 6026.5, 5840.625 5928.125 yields 0.90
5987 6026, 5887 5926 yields 1.01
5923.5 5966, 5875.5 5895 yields 0.82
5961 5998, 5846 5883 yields 0.79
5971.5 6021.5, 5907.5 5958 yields 1.00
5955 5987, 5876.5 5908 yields 0.93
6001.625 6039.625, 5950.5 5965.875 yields 1.01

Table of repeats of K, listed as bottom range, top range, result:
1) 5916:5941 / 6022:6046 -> 0.98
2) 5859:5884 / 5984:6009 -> 0.73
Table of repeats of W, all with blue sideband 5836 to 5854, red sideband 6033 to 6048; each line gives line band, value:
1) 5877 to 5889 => -1.8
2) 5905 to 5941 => 0.1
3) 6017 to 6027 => 0.6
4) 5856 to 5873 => -0.9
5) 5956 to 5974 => 0.7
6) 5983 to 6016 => 0.3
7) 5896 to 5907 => 0.5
